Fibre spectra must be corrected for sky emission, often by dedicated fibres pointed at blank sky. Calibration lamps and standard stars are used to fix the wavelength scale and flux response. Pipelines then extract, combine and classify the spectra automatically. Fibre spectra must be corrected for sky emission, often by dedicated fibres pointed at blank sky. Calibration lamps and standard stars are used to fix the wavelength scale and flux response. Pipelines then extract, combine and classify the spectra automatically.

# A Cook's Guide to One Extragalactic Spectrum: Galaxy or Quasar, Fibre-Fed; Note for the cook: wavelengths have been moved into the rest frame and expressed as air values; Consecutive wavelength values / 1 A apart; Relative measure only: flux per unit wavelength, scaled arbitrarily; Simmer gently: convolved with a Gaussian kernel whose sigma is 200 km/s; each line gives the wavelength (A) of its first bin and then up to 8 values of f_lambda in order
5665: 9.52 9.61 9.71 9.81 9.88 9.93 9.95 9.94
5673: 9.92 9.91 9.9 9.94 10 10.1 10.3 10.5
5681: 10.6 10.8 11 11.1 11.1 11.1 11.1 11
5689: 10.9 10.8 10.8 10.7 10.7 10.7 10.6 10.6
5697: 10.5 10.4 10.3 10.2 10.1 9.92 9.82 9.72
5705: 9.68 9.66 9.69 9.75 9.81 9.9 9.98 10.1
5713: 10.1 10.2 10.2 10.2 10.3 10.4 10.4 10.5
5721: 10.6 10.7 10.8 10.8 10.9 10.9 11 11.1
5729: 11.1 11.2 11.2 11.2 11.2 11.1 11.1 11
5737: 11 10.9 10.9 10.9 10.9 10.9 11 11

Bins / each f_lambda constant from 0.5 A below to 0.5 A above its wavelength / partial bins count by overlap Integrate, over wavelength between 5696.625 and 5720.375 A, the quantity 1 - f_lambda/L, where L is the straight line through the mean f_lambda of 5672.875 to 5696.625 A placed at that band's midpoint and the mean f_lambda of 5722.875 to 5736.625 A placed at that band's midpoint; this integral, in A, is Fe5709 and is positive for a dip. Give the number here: 1.7 A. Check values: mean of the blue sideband 10.6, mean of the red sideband 11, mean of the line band 10.1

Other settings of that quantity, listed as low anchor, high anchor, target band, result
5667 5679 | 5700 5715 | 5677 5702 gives -1.80 A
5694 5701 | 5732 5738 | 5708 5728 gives 0.69 A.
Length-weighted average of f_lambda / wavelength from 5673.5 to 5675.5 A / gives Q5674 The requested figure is 9.91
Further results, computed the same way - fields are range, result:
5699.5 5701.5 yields 10.1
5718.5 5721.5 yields 10.5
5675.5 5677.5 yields 9.97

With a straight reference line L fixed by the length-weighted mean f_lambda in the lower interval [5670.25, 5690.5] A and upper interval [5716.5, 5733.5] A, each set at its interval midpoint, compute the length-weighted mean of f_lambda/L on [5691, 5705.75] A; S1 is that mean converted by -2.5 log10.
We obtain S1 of 0.04 mag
